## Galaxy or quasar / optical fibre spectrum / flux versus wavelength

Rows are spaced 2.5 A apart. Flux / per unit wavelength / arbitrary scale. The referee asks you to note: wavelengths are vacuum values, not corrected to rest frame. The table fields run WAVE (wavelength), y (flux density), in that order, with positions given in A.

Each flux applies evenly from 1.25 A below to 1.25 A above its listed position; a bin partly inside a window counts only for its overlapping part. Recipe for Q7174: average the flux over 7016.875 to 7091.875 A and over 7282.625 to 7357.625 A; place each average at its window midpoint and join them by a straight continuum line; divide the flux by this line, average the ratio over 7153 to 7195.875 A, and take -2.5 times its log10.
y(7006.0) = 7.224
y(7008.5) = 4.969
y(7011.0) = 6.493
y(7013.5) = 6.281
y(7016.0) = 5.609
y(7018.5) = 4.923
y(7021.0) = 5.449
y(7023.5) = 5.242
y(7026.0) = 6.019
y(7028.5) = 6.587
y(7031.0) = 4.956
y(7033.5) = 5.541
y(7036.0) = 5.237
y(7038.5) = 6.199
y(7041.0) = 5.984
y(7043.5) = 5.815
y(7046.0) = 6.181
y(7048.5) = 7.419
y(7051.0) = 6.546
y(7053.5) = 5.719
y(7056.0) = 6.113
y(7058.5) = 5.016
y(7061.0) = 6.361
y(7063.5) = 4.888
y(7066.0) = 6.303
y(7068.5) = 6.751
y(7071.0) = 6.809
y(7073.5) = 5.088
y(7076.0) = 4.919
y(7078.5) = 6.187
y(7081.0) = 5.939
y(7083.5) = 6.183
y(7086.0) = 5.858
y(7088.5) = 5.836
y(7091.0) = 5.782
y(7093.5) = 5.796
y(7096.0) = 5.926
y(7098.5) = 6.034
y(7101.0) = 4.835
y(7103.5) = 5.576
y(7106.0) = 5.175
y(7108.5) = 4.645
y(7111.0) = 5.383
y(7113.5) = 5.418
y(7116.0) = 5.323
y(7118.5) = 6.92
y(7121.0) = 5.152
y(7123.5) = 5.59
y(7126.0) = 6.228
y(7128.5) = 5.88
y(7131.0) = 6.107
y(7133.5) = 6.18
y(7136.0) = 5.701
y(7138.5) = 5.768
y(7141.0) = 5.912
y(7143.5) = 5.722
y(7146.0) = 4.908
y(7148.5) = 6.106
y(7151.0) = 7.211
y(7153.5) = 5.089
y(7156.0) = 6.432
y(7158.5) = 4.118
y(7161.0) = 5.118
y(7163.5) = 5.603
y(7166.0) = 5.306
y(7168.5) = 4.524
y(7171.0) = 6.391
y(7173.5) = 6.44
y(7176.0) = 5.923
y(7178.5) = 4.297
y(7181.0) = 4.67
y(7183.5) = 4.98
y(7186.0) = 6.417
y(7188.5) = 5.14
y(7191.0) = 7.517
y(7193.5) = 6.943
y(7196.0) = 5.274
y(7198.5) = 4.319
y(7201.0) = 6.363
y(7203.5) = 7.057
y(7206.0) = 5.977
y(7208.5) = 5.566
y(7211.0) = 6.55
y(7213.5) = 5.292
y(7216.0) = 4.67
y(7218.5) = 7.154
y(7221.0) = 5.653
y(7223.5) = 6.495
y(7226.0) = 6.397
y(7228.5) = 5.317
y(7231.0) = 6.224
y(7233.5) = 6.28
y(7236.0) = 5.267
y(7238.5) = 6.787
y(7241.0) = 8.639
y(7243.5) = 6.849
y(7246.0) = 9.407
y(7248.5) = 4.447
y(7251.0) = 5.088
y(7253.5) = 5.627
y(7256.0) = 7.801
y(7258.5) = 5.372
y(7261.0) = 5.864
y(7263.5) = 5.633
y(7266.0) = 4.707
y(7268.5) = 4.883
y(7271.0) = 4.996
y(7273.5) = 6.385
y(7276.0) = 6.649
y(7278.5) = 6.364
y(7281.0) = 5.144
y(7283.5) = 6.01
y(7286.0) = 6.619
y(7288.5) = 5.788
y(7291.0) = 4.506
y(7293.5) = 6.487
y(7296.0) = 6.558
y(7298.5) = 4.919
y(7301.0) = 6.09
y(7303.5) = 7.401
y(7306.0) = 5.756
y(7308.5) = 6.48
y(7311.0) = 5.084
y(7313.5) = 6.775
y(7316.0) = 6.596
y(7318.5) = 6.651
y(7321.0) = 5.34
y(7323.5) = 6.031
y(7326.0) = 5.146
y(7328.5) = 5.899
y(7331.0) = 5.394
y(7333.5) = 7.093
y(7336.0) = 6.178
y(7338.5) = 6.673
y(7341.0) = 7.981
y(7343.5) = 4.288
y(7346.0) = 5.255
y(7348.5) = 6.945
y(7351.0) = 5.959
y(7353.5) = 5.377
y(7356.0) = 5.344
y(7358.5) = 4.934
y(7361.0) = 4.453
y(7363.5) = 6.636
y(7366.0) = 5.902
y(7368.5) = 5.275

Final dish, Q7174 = 0.066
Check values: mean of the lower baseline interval 5.86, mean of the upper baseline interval 6.02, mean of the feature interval 5.58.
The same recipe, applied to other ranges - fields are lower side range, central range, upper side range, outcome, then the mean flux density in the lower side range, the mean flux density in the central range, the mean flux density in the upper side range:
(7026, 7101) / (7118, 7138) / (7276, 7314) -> 0.00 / 5.91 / 5.93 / 6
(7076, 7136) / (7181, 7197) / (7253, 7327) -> -0.03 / 5.72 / 5.95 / 5.93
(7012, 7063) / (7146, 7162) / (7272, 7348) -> 0.06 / 5.85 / 5.63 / 6.06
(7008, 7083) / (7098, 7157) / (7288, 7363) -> 0.03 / 5.86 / 5.71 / 5.92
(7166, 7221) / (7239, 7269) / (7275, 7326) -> -0.06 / 5.77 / 6.24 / 6.04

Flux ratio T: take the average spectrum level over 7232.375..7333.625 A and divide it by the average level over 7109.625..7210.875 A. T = 1.1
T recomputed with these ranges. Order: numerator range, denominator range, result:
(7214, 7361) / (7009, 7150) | 1.04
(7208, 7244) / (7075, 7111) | 1.11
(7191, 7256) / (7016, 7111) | 1.07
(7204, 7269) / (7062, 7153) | 1.06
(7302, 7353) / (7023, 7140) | 1.06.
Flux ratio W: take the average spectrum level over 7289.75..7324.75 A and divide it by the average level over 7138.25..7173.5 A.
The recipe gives 1.08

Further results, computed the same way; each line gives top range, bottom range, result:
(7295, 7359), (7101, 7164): 1.07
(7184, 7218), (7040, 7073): 0.97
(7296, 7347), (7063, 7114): 1.06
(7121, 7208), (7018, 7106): 0.98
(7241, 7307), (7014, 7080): 1.03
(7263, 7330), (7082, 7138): 1.03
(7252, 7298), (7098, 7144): 1.03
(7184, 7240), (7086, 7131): 1.07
